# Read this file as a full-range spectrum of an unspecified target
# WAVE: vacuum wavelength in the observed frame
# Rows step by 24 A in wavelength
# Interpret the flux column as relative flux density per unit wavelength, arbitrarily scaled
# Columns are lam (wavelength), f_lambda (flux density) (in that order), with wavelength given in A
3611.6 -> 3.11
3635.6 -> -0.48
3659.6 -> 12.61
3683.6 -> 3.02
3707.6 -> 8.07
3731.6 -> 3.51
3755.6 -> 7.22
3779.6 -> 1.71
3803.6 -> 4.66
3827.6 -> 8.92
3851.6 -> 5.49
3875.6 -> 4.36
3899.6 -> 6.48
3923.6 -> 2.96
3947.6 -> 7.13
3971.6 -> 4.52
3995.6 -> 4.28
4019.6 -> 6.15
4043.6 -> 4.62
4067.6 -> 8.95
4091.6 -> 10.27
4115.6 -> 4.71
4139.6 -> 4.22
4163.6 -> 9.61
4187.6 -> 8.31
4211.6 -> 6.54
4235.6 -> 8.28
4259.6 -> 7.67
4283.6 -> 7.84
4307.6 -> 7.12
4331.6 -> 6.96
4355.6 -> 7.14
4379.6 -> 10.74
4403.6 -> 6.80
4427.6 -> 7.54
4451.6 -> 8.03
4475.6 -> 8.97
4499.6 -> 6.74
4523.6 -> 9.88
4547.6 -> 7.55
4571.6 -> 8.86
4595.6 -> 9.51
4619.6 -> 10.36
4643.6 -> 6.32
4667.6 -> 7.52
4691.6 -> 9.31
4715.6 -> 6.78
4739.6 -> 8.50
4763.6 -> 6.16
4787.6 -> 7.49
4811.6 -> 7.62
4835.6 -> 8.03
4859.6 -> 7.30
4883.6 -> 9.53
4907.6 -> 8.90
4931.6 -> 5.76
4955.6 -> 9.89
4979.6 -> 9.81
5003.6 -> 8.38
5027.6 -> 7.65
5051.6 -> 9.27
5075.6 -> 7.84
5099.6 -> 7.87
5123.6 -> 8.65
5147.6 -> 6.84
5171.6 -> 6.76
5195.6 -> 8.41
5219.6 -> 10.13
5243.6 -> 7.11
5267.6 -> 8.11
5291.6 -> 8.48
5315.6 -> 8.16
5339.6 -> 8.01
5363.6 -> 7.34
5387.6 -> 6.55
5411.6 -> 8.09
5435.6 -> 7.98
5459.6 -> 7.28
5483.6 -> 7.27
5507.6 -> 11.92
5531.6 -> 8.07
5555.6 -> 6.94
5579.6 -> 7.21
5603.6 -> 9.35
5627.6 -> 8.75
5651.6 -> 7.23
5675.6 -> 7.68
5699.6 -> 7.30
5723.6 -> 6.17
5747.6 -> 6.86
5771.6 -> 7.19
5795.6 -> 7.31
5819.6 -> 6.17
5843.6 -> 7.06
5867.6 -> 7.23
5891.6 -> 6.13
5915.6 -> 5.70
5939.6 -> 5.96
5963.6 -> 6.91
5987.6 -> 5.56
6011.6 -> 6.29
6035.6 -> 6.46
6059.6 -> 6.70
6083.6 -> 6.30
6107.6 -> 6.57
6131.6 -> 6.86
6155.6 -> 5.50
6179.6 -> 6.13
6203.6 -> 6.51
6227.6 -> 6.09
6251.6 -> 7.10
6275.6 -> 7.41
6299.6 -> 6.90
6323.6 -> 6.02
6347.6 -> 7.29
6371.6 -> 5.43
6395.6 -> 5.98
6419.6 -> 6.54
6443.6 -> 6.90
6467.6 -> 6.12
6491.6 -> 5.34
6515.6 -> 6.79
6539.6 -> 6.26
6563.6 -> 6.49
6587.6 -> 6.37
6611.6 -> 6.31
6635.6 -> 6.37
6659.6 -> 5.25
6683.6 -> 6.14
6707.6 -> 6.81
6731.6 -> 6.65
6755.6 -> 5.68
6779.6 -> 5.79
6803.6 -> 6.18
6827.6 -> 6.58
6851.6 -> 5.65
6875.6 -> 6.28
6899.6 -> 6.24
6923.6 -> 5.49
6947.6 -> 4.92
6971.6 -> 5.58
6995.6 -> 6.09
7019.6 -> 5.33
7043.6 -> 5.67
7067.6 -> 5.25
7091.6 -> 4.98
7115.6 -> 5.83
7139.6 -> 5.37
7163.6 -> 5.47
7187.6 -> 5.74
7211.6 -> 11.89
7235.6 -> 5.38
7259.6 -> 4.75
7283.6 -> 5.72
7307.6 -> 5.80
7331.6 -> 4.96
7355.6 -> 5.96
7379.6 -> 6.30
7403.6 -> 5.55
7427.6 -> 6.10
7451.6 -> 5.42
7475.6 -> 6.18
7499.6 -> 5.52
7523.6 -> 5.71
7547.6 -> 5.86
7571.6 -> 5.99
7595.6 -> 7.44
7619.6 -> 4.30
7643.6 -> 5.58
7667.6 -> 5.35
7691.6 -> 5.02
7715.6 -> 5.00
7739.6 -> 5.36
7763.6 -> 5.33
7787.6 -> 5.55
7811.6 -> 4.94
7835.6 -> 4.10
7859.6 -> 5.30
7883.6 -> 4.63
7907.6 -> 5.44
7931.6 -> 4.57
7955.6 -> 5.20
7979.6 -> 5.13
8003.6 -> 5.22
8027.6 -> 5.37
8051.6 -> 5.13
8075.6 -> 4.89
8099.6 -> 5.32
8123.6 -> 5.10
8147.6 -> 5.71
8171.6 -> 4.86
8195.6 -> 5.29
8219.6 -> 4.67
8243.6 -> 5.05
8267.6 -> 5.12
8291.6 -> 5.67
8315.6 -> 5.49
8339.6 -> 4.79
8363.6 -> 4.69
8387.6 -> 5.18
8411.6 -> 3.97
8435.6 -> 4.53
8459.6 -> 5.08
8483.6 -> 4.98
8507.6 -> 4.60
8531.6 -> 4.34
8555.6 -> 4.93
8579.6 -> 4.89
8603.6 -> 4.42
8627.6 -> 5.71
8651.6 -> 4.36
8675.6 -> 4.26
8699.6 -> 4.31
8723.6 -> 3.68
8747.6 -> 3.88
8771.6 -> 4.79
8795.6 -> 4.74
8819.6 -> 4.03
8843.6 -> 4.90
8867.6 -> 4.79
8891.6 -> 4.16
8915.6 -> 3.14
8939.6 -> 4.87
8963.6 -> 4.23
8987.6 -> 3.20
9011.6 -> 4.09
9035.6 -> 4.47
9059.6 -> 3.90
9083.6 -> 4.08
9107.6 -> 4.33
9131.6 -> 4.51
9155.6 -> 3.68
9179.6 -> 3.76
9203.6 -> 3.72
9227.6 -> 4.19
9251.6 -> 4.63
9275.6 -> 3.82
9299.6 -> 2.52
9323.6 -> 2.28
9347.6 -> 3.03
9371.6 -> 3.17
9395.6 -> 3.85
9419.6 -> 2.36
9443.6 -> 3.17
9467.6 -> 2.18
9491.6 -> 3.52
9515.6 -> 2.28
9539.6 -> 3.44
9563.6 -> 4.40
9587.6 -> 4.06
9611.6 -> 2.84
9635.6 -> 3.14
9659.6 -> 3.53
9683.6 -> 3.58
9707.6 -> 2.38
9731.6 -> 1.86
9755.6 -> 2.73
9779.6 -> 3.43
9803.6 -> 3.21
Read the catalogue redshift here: 0.10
